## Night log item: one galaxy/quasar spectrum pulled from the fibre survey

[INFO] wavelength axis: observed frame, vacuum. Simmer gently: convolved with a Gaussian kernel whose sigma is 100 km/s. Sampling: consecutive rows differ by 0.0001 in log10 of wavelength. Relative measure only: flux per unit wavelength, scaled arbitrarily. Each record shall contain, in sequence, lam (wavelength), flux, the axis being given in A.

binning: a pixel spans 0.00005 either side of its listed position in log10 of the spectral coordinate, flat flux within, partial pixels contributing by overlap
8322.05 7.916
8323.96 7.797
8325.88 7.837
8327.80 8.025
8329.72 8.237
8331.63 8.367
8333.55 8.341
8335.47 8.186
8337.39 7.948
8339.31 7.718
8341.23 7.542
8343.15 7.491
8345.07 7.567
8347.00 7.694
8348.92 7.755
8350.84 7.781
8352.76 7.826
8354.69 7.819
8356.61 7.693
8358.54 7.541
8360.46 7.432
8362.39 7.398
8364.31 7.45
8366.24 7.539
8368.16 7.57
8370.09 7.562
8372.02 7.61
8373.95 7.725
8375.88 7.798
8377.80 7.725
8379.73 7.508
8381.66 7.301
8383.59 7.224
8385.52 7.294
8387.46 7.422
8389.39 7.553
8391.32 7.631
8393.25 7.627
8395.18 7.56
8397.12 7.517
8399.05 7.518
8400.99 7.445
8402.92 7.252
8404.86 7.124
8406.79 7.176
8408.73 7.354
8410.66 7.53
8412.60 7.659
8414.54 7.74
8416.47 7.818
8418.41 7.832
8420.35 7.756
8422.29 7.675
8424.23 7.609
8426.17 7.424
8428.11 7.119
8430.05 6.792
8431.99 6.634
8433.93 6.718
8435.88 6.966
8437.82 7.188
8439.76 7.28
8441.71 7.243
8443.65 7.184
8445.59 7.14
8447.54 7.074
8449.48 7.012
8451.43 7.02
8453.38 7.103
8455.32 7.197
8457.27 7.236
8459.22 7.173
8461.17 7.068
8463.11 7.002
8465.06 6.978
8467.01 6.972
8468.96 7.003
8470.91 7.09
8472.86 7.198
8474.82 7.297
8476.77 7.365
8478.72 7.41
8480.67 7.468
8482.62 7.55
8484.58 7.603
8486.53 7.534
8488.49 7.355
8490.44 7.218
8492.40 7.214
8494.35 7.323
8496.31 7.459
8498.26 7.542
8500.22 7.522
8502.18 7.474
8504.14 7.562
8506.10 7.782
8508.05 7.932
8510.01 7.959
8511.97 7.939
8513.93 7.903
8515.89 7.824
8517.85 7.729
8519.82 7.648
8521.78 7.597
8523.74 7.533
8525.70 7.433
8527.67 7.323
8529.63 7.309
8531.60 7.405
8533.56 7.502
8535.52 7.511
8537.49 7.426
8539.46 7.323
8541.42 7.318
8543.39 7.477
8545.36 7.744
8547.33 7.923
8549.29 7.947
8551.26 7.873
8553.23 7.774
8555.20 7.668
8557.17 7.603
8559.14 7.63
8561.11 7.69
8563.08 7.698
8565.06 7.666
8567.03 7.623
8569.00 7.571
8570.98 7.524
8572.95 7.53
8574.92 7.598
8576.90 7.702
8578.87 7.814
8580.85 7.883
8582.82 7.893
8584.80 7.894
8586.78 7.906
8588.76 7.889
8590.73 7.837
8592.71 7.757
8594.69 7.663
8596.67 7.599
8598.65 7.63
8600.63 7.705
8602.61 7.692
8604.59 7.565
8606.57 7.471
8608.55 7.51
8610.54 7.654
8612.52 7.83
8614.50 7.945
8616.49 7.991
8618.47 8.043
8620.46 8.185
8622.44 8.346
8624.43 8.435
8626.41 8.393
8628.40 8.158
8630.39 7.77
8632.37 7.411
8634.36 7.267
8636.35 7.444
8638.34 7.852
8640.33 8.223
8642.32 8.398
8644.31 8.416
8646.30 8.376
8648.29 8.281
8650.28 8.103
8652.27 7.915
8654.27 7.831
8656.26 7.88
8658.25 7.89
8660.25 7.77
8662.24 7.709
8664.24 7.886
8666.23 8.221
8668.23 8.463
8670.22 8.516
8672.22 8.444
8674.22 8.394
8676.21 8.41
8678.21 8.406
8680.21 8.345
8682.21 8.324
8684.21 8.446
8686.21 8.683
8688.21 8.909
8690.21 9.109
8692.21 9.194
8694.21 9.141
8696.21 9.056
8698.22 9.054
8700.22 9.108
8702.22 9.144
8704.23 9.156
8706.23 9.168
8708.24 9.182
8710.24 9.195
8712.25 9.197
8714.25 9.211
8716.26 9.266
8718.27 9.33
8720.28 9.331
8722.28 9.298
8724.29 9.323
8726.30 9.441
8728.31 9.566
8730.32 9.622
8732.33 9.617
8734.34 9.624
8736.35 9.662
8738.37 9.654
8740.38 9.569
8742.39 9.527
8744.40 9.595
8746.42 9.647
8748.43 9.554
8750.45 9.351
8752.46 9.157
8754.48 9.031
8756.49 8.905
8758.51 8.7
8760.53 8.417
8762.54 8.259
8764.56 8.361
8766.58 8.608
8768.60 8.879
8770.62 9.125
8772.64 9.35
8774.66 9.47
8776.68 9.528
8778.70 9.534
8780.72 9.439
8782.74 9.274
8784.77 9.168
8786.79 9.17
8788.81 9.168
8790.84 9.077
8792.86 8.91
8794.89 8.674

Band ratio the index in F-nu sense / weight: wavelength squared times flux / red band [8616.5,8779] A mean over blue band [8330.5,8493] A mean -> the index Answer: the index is 1.3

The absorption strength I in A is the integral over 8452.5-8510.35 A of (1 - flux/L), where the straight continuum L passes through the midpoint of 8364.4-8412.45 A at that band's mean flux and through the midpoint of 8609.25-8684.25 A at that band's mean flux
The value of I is 2.7 A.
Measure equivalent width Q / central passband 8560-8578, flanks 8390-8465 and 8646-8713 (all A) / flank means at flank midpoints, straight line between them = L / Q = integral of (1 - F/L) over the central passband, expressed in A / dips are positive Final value 0.9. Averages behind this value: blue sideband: 7.3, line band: 7.62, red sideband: 8.56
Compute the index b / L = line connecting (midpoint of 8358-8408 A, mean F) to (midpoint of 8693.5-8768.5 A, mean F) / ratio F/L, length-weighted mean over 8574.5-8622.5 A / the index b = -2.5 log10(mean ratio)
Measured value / 0.10 mag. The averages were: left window 7.48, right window 9.21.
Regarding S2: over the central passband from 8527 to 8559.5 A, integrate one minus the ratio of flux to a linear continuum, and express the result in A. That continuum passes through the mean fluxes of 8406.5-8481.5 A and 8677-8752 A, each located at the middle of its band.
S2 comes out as 1.6 A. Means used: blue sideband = 7.24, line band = 7.58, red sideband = 9.21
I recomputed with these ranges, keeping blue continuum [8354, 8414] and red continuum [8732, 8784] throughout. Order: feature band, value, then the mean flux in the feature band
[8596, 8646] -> 4.10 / 7.89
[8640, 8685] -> 2.97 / 8.2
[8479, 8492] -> 0.86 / 7.44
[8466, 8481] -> 1.32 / 7.21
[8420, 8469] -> 4.07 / 7.13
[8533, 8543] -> 0.97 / 7.42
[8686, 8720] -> -0.65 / 9.14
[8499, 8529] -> 1.58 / 7.67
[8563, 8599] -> 2.93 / 7.72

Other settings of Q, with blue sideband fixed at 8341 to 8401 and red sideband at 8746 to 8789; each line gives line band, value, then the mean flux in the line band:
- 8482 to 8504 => 1.6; 7.44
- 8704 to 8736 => -1.6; 9.36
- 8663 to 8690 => 0.9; 8.43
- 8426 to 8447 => 2.1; 7.05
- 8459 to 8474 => 1.7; 7.06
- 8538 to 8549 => 0.9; 7.58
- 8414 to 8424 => 0.0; 7.76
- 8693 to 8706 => -0.4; 9.12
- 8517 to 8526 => 0.6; 7.6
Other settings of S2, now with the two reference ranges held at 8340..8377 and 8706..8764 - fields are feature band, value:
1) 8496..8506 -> 0.9 A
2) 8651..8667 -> 1.9 A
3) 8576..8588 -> 1.1 A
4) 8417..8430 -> 0.6 A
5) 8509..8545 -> 3.4 A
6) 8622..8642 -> 2.0 A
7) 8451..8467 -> 1.9 A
